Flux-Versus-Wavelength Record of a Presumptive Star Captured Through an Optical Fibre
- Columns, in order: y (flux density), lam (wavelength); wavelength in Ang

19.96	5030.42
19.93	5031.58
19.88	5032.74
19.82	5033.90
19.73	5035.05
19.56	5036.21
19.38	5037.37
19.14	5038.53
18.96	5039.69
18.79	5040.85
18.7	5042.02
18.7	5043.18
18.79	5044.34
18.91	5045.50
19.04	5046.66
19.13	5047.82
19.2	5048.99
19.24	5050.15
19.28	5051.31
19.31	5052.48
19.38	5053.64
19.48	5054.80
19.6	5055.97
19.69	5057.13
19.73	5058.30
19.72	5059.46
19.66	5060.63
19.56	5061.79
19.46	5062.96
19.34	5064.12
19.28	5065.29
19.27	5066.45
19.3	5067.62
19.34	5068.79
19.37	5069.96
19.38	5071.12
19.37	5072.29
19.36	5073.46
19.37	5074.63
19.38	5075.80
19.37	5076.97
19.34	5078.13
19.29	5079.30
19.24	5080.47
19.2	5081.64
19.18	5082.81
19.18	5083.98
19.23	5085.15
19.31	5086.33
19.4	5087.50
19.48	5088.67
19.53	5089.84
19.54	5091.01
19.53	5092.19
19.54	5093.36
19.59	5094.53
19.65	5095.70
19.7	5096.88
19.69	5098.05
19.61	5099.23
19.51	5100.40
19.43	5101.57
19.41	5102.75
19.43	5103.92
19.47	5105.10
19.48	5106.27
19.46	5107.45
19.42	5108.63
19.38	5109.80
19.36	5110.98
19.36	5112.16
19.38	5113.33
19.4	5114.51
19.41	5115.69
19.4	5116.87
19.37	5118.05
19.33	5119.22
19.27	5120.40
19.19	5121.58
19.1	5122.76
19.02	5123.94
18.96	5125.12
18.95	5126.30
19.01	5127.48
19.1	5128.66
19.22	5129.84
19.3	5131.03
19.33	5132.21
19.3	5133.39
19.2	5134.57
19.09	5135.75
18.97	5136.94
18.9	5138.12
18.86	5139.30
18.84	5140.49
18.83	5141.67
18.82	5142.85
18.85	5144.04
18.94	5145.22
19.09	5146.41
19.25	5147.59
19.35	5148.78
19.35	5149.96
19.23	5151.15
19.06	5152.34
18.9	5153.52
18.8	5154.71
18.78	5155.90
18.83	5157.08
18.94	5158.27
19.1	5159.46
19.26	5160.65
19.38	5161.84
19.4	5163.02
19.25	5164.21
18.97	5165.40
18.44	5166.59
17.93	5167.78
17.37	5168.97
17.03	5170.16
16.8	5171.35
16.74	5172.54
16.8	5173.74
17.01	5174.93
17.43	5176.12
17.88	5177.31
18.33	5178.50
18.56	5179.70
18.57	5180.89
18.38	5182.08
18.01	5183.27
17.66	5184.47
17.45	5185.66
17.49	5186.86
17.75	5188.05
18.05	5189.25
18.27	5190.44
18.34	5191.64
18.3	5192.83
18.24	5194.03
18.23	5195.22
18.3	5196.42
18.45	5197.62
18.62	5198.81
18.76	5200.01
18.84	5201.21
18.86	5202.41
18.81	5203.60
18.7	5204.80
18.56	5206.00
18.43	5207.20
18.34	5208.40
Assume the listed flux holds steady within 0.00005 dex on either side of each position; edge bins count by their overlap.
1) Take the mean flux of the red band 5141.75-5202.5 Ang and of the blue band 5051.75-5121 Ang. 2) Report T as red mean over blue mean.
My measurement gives 0.95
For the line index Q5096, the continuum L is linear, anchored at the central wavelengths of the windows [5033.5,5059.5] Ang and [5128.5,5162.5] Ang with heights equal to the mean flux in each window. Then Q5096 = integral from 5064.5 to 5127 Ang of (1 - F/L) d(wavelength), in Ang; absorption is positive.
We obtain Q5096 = -0.7 Ang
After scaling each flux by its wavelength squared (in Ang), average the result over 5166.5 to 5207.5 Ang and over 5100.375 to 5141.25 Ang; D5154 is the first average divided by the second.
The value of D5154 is 1.0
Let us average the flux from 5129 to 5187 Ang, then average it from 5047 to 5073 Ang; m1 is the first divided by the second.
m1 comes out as 1.0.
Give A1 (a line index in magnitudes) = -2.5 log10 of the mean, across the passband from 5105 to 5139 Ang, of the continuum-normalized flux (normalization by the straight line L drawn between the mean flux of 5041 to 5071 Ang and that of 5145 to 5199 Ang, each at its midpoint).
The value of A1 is -0.03 mag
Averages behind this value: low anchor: 19.3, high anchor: 18.3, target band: 19.2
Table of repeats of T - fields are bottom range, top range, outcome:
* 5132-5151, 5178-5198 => 0.95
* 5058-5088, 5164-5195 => 0.92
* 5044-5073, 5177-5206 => 0.95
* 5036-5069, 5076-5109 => 1.01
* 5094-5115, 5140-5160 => 0.98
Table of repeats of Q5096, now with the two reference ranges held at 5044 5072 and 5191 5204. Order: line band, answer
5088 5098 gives -0.2 Ang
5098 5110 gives -0.2 Ang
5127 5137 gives -0.1 Ang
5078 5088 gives 0.0 Ang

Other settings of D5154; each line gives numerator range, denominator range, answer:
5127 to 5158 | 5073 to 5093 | 1.01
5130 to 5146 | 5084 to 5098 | 0.99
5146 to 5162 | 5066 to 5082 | 1.02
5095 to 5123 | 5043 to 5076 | 1.02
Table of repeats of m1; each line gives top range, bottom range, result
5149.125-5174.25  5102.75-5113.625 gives 0.95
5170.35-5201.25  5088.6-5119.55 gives 0.92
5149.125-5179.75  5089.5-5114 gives 0.94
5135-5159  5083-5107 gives 0.97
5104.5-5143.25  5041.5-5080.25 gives 0.99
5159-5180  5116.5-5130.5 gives 0.94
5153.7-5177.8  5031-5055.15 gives 0.95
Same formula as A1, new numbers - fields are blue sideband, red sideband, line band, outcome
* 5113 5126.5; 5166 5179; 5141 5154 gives -0.046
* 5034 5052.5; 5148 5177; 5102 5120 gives -0.039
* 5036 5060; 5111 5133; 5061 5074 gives -0.009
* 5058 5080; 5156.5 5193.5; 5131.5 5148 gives -0.028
